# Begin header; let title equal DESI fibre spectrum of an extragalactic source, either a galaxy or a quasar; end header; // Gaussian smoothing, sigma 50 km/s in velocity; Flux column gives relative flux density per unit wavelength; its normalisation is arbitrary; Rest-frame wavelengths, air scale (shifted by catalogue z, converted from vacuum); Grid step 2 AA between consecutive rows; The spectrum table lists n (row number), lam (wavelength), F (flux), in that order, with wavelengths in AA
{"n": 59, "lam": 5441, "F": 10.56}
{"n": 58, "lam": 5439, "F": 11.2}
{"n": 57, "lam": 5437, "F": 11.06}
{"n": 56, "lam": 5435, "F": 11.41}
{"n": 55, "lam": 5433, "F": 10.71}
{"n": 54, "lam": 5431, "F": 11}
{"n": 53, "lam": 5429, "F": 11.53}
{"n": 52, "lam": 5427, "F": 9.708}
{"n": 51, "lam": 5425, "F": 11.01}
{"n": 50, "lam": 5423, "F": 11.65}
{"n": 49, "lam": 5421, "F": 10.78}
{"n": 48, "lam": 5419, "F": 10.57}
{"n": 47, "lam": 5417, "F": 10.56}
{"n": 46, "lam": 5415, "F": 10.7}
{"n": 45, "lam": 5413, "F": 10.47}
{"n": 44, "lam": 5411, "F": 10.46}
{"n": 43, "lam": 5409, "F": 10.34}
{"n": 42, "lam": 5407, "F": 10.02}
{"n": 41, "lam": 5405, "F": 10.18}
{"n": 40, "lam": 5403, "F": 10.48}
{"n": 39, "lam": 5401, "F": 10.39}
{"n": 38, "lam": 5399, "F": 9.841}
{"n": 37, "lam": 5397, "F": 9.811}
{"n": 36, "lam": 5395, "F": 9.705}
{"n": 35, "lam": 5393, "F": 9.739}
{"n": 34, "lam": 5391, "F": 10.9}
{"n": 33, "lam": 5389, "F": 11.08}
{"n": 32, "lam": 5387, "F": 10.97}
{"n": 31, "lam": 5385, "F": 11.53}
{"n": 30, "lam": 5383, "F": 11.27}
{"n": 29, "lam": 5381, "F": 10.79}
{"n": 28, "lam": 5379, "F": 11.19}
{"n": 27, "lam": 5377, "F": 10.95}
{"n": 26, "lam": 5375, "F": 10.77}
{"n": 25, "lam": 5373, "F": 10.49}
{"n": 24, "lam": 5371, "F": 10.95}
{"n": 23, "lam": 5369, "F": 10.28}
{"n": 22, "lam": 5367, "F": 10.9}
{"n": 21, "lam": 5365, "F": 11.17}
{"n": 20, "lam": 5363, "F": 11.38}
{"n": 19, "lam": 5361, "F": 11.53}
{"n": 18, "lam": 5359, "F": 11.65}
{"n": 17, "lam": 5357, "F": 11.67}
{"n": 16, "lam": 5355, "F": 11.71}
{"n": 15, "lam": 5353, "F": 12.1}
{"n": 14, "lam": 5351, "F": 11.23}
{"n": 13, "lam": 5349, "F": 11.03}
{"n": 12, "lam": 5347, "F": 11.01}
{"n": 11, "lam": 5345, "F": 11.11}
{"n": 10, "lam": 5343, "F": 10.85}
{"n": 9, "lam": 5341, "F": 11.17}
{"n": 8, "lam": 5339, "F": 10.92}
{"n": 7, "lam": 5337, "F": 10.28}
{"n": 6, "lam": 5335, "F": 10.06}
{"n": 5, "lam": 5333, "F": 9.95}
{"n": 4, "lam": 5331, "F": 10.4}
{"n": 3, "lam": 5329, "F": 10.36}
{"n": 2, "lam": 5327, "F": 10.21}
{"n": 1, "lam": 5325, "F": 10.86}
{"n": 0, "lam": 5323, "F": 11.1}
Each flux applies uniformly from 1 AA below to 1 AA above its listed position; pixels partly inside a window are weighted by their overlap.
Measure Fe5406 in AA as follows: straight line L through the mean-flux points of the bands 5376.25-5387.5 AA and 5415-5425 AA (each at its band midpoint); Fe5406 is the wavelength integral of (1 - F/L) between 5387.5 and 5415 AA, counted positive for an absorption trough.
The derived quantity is 1.8 AA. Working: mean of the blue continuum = 11.1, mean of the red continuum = 10.9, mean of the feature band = 10.3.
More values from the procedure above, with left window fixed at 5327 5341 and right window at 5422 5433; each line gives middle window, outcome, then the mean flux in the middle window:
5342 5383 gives -2.28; 11.1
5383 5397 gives 0.11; 10.6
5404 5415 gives 0.52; 10.3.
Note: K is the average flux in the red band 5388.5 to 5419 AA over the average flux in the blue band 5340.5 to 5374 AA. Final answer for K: 0.9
